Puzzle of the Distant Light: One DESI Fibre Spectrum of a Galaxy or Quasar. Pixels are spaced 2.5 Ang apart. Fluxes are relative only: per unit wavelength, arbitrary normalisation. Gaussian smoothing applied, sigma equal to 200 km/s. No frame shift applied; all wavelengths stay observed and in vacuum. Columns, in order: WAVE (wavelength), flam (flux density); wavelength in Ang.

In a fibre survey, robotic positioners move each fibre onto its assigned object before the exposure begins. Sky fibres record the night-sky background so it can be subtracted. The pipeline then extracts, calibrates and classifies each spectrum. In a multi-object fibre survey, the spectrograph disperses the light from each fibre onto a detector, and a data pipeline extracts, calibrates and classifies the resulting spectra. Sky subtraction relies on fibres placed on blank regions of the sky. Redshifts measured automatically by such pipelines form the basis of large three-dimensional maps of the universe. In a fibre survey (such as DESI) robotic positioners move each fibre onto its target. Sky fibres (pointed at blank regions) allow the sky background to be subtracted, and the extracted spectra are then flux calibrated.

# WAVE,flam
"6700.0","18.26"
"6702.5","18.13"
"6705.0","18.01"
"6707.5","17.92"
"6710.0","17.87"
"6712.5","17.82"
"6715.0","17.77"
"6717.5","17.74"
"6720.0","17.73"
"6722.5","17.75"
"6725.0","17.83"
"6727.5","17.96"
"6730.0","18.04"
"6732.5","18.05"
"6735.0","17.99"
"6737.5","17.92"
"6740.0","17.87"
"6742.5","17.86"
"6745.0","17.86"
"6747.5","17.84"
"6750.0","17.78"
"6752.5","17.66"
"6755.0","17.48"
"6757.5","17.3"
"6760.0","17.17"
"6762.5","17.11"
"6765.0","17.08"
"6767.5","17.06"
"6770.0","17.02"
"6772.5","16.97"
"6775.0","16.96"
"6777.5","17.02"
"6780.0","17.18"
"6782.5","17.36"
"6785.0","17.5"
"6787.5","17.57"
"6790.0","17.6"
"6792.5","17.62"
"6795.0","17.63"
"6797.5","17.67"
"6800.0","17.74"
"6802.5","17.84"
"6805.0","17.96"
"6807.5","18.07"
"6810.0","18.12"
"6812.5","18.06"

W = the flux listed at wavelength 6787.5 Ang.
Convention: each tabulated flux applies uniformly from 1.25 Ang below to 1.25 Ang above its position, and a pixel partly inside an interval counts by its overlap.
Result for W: 17.57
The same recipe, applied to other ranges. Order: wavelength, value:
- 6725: 17.83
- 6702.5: 18.13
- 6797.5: 17.67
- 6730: 18.04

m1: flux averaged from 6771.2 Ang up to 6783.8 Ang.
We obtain 17.1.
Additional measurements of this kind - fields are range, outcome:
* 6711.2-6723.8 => 17.8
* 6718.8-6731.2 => 17.9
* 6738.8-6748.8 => 17.9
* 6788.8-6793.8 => 17.6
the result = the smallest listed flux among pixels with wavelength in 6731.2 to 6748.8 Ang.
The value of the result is 17.84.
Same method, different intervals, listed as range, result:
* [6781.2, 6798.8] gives 17.36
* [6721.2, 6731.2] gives 17.75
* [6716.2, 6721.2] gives 17.73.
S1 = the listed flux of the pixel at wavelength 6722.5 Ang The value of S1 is 17.75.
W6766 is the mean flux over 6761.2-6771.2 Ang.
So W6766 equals 17.1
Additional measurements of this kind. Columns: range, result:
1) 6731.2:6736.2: 18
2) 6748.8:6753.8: 17.7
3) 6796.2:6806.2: 17.8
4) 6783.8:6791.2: 17.6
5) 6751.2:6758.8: 17.5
